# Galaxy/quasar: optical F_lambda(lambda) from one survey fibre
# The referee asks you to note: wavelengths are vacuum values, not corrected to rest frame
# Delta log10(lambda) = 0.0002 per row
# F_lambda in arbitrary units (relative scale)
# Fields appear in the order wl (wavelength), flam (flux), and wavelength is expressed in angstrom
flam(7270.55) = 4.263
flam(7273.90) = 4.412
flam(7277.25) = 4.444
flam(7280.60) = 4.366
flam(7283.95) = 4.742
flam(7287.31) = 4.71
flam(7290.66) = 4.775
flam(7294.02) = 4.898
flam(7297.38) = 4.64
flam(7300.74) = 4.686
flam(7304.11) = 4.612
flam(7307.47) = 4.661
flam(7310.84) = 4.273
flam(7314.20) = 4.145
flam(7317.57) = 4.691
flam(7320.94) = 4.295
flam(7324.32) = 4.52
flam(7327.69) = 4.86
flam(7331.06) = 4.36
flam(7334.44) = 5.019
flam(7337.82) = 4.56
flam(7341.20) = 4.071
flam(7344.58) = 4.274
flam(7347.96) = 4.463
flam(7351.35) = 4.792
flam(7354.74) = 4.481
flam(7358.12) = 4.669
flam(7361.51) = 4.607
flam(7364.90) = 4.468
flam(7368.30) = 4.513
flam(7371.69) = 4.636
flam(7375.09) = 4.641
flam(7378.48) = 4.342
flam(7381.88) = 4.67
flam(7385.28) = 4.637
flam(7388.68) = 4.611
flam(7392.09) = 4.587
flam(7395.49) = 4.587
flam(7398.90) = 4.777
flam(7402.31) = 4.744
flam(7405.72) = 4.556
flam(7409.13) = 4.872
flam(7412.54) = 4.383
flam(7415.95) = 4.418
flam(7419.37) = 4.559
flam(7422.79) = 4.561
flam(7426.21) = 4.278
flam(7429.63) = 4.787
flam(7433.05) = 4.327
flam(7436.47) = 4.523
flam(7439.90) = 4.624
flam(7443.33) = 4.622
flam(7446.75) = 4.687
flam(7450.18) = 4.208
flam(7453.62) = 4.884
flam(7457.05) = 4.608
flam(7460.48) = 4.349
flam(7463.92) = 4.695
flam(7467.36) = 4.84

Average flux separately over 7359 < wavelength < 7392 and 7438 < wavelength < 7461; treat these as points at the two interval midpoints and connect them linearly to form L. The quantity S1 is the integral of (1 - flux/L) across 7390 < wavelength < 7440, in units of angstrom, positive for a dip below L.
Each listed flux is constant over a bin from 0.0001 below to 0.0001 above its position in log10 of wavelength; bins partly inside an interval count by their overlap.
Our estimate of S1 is 0.1 angstrom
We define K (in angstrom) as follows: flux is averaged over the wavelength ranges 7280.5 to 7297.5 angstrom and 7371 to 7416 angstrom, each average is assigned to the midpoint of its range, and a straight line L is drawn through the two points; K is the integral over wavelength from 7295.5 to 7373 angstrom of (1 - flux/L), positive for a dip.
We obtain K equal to 2.3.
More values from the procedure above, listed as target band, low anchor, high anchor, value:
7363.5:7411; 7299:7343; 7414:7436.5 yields -1.23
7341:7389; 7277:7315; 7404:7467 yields 0.42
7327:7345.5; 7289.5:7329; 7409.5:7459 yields 0.23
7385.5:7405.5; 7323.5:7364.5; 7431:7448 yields -0.41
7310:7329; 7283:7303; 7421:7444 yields 0.94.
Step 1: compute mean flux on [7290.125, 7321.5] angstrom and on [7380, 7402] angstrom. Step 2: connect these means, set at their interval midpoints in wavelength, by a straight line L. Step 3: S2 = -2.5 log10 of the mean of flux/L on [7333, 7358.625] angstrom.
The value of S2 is 0.018 mag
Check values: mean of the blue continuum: 4.57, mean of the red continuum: 4.65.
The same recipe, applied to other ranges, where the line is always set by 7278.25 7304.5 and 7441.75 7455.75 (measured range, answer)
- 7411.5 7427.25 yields 0.040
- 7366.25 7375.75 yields 0.013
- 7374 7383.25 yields 0.022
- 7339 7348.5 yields 0.094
